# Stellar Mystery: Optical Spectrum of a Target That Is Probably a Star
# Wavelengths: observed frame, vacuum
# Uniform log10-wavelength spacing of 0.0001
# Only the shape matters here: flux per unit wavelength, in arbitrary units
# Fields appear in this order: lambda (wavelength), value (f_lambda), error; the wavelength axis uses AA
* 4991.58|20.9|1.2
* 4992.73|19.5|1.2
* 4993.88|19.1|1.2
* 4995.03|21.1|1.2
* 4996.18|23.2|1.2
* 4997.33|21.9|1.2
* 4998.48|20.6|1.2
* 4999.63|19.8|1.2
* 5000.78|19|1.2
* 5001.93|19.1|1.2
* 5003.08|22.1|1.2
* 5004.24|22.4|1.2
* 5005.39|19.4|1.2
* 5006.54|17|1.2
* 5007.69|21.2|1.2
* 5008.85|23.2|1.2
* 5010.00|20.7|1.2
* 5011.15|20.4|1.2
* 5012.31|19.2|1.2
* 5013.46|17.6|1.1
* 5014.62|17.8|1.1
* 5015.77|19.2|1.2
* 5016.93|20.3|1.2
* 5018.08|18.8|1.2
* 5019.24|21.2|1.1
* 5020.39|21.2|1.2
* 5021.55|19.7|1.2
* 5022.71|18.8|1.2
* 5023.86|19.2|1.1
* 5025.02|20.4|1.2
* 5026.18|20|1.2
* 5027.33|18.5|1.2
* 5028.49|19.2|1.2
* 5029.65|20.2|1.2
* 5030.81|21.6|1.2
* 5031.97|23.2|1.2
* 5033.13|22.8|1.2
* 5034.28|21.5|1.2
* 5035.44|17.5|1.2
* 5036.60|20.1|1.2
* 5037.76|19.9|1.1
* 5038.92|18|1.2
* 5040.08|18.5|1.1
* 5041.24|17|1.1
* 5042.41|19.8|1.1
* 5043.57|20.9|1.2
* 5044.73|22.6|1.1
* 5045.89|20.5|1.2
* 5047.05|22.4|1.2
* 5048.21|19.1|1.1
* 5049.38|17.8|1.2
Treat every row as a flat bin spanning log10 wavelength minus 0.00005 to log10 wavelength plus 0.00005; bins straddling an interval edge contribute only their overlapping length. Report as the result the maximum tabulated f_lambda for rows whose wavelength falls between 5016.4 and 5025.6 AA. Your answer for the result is 21.2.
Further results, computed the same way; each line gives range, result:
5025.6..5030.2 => 20.2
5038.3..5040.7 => 18.5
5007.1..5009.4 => 23.2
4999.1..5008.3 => 22.4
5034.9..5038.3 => 20.1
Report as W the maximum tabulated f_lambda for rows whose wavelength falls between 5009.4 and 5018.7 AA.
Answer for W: 20.7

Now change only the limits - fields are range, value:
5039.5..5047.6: 22.6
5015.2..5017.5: 20.3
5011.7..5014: 19.2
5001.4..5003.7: 22.1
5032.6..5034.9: 22.8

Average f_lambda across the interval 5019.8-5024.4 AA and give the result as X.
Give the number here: 19.8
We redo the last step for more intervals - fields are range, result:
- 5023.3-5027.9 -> 19.5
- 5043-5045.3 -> 21.8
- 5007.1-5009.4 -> 22.1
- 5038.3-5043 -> 18.3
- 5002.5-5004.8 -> 22.2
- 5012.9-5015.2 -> 17.7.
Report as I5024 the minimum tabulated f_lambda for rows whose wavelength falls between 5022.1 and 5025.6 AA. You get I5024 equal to 18.8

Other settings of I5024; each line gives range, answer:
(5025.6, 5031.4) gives 18.5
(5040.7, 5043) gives 17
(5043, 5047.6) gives 20.5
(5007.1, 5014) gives 17.6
